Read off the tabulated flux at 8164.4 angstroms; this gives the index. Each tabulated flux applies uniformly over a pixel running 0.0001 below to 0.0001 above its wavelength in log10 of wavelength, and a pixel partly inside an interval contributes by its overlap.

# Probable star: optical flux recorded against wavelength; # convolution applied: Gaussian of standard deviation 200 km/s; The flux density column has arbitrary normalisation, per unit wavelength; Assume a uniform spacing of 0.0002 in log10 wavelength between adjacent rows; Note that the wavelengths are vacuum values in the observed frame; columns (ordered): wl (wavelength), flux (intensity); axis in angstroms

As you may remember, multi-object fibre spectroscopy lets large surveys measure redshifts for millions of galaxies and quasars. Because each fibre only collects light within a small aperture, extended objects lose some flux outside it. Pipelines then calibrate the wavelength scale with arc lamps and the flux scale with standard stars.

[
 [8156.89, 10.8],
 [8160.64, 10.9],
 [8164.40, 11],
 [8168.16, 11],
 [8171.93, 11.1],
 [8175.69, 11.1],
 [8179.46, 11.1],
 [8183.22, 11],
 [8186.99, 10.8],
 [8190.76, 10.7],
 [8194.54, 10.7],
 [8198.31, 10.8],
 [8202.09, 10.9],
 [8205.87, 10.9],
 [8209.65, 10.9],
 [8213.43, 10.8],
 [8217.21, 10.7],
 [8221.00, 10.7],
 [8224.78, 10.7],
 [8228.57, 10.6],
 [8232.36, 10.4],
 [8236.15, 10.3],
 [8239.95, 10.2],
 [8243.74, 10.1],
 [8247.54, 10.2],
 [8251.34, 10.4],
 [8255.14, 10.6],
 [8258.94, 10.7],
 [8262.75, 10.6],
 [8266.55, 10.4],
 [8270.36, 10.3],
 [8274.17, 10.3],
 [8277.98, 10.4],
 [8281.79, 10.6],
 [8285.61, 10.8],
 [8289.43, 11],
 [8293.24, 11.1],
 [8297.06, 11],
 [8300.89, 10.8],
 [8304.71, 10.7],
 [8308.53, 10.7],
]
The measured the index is 11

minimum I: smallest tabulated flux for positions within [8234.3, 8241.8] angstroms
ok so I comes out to 10.2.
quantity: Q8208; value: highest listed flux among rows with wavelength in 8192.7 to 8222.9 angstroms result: 10.9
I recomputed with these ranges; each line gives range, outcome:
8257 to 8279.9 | 10.3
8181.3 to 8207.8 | 10.7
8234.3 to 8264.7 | 10.1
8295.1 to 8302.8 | 10.8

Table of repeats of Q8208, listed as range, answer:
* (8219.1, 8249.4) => 10.7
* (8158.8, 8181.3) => 11.1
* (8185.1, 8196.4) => 10.8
